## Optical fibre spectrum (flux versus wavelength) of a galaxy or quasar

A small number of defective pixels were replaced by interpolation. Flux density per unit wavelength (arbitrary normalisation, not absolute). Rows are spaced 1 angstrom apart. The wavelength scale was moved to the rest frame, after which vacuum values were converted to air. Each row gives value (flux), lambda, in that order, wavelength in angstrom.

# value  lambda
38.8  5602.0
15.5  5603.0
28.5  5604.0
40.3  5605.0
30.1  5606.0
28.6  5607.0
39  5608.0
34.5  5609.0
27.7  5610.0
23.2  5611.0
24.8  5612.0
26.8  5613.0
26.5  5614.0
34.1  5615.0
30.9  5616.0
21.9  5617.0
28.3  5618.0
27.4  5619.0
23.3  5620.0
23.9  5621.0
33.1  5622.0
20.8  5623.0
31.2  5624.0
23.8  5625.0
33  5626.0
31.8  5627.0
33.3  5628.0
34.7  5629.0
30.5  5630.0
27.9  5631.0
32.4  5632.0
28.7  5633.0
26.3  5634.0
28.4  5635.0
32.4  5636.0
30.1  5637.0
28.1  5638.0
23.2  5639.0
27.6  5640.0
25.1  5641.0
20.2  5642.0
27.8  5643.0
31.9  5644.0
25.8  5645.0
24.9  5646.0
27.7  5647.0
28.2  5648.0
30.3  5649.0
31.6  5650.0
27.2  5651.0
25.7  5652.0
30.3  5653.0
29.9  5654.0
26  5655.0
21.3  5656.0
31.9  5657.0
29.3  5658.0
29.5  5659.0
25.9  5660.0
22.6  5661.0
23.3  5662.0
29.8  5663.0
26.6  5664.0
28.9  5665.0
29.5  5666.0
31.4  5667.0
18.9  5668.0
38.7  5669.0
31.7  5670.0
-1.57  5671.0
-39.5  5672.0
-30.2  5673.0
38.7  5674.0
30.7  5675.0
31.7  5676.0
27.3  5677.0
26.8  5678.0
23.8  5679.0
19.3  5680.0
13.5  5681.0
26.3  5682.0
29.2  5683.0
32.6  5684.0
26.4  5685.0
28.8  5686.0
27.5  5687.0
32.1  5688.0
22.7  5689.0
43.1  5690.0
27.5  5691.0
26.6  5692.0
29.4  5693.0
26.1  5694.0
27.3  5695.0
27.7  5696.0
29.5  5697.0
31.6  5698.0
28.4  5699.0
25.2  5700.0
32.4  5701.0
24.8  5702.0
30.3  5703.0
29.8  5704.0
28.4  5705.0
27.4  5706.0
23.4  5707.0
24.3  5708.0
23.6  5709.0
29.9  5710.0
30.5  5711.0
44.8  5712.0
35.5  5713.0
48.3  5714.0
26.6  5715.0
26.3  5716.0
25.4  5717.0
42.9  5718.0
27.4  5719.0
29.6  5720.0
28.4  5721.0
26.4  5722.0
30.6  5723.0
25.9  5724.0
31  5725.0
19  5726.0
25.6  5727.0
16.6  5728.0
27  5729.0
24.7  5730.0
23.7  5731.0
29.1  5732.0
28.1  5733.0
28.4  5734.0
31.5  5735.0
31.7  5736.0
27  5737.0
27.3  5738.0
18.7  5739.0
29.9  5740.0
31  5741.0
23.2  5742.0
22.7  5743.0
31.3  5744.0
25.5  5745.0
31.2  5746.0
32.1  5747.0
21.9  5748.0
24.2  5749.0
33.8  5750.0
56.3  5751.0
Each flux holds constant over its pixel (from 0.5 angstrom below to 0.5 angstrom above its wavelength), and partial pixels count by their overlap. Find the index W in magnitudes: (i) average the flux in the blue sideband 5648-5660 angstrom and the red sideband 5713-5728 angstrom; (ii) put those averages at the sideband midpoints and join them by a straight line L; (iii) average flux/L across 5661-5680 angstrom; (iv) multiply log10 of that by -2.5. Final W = 0.37 mag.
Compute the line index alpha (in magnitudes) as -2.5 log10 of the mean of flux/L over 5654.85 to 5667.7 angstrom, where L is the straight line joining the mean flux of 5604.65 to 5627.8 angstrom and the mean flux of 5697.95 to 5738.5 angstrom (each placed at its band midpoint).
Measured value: 0.06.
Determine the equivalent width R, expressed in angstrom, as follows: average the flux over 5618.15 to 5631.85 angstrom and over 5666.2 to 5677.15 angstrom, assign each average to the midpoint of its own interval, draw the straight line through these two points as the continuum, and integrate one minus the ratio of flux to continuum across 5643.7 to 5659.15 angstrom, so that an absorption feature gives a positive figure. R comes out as -4.7 angstrom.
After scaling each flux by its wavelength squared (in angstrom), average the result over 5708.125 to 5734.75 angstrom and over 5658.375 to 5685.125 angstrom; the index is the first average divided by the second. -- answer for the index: 1.35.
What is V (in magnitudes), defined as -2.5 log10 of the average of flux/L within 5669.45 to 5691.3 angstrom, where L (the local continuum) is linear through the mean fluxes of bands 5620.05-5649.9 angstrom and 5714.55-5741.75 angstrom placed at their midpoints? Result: 0.29 mag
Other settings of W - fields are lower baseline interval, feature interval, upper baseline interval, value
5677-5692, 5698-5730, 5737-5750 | -0.073 mag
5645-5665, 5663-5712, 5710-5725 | 0.184 mag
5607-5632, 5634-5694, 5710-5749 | 0.138 mag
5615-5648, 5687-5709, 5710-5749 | 0.003 mag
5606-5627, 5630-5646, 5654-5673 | -0.109 mag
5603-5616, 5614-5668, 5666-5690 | -0.080 mag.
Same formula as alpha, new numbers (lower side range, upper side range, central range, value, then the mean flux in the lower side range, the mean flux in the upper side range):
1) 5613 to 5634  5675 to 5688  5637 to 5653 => 0.028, 28.8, 26.5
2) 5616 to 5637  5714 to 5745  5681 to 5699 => -0.024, 28.7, 27.5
